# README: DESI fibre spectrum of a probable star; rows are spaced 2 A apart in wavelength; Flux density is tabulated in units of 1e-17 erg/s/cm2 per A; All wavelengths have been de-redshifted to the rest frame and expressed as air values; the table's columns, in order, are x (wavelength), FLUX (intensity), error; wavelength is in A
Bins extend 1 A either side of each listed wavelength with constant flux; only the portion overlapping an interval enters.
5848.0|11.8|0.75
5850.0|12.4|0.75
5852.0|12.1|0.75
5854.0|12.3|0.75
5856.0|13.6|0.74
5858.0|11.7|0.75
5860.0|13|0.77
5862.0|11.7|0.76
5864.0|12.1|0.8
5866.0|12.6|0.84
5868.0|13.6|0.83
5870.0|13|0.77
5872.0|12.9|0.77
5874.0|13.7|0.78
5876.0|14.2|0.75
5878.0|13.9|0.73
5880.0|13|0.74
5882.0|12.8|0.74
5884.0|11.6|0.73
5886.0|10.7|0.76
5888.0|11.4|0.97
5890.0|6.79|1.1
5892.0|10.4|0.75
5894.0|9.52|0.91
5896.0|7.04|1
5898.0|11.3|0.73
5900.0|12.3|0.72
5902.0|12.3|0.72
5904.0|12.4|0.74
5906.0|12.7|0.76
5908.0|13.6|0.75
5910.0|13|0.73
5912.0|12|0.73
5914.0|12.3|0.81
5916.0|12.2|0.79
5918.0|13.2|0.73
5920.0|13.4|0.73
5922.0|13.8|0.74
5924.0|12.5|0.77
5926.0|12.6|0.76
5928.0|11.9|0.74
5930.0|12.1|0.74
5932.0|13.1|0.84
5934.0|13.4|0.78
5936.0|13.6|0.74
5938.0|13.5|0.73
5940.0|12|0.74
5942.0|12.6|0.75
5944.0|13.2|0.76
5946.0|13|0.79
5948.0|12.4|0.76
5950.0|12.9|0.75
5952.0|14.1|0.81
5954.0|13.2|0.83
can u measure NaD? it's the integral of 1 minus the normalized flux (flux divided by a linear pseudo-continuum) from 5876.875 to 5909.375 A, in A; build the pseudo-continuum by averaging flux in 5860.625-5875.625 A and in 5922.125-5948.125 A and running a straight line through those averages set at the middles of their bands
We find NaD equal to 3.68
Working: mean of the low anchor 12.9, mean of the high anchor 12.8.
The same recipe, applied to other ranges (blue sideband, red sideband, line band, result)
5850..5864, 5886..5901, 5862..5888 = -3.75 A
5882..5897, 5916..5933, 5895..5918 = -1.39 A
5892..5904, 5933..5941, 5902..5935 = -2.30 A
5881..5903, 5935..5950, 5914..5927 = -1.12 A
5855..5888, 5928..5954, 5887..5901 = 3.25 A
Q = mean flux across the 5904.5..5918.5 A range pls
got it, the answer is 12.7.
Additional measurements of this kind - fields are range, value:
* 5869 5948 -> 12.3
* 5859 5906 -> 11.9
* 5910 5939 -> 12.8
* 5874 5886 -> 13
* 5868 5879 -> 13.5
